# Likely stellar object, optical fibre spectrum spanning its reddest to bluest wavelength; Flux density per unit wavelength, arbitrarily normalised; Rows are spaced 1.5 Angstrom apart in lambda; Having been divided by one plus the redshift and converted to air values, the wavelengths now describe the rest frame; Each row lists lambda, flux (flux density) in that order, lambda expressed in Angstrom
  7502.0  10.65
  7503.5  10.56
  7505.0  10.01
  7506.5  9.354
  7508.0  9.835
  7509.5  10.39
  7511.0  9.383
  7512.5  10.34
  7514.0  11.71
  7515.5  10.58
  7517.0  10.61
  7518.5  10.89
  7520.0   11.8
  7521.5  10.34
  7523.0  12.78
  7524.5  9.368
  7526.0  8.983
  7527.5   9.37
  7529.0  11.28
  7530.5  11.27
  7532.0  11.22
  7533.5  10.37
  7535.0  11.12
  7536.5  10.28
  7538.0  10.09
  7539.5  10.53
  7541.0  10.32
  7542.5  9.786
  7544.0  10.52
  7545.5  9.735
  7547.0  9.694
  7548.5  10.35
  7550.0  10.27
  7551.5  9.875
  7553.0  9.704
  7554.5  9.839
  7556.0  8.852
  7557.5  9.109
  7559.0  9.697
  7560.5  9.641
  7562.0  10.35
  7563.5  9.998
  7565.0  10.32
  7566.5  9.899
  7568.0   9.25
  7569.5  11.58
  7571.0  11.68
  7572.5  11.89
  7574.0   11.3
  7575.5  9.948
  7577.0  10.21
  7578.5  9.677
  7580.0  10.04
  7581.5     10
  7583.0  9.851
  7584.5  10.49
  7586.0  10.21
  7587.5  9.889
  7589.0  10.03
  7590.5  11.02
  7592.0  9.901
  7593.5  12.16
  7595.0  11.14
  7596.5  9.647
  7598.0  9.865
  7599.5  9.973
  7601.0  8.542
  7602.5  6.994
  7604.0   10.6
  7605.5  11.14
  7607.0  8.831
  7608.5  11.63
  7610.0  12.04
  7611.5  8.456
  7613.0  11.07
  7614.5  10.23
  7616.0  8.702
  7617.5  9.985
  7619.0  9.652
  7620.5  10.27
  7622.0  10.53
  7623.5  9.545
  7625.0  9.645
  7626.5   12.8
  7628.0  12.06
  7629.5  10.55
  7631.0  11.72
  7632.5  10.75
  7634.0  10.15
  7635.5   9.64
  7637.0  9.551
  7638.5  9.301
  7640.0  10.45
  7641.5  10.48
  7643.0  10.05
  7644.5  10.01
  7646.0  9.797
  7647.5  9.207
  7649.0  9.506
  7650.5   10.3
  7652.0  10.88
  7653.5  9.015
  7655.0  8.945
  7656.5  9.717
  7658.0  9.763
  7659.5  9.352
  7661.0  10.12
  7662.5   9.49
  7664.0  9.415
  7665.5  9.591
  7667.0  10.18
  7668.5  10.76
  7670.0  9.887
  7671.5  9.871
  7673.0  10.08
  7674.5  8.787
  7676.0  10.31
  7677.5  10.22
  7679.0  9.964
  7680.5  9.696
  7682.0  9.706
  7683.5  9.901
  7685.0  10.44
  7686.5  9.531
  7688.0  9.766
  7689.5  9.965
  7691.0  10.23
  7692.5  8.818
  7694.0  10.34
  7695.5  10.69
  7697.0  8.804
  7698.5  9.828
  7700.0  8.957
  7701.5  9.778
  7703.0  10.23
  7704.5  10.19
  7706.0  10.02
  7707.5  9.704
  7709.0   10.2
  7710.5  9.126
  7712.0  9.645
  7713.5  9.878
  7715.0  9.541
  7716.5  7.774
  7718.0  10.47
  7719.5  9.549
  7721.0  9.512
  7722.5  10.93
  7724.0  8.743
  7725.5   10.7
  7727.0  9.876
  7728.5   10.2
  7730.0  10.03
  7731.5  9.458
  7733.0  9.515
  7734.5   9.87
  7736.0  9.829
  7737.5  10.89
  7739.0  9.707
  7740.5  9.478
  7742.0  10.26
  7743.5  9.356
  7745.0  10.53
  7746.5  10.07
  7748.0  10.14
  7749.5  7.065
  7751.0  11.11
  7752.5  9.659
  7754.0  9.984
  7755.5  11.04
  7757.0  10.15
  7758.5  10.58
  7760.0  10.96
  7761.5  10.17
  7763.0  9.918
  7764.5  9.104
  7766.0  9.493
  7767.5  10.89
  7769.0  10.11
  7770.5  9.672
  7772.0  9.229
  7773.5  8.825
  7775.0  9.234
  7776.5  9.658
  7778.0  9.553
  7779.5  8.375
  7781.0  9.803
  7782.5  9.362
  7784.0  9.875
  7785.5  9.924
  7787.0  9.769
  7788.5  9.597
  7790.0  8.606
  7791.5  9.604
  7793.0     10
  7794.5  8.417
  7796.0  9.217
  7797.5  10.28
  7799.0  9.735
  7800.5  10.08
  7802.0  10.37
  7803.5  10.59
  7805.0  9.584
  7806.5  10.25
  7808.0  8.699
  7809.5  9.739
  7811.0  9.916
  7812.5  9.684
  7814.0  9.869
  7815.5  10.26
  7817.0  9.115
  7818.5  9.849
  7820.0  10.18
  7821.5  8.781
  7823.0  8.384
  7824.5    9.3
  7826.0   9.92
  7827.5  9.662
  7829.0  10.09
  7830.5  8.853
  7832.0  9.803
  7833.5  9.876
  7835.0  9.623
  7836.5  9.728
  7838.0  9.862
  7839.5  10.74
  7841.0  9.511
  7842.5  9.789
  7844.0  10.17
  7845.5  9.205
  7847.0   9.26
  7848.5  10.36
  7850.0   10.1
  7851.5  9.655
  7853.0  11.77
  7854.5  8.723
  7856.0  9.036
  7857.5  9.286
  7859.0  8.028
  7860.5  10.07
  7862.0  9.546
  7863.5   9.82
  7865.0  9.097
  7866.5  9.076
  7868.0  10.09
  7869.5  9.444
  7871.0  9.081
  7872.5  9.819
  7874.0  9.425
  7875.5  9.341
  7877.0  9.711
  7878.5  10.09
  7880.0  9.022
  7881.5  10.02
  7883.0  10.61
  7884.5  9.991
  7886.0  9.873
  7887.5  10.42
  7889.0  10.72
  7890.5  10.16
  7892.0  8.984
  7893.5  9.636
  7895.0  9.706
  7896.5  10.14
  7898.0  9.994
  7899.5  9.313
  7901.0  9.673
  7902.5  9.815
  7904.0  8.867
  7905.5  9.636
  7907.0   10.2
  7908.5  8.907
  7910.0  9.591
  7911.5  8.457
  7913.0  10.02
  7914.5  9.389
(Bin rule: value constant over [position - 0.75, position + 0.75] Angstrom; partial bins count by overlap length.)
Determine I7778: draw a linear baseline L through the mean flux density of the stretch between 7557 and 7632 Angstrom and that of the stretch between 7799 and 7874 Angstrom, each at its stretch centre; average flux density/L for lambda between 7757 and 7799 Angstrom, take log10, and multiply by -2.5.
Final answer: 0.02 mag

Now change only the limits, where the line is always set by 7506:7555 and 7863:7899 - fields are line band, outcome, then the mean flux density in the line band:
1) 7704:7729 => 0.03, 9.76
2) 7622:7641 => -0.03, 10.5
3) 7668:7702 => 0.03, 9.83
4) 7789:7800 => 0.05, 9.43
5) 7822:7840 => 0.02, 9.63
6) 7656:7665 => 0.06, 9.64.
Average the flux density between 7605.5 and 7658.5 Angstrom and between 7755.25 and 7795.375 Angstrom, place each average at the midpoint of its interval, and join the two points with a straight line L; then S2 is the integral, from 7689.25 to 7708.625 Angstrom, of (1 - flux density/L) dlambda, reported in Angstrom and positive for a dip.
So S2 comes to 0.2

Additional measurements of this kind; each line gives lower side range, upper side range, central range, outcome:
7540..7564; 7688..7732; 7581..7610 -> -0.93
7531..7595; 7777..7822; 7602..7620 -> 0.27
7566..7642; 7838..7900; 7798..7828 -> 0.45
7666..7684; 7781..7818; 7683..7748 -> 0.24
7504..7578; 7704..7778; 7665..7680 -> 0.05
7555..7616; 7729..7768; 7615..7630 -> -0.38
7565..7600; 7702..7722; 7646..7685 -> 0.61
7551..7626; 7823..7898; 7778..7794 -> 0.55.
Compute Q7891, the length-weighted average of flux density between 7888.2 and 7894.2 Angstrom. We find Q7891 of 9.88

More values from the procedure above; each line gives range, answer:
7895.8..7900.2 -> 9.82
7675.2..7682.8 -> 9.97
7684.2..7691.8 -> 9.98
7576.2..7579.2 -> 9.95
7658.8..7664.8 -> 9.6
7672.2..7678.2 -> 9.85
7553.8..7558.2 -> 9.26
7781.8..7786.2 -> 9.72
